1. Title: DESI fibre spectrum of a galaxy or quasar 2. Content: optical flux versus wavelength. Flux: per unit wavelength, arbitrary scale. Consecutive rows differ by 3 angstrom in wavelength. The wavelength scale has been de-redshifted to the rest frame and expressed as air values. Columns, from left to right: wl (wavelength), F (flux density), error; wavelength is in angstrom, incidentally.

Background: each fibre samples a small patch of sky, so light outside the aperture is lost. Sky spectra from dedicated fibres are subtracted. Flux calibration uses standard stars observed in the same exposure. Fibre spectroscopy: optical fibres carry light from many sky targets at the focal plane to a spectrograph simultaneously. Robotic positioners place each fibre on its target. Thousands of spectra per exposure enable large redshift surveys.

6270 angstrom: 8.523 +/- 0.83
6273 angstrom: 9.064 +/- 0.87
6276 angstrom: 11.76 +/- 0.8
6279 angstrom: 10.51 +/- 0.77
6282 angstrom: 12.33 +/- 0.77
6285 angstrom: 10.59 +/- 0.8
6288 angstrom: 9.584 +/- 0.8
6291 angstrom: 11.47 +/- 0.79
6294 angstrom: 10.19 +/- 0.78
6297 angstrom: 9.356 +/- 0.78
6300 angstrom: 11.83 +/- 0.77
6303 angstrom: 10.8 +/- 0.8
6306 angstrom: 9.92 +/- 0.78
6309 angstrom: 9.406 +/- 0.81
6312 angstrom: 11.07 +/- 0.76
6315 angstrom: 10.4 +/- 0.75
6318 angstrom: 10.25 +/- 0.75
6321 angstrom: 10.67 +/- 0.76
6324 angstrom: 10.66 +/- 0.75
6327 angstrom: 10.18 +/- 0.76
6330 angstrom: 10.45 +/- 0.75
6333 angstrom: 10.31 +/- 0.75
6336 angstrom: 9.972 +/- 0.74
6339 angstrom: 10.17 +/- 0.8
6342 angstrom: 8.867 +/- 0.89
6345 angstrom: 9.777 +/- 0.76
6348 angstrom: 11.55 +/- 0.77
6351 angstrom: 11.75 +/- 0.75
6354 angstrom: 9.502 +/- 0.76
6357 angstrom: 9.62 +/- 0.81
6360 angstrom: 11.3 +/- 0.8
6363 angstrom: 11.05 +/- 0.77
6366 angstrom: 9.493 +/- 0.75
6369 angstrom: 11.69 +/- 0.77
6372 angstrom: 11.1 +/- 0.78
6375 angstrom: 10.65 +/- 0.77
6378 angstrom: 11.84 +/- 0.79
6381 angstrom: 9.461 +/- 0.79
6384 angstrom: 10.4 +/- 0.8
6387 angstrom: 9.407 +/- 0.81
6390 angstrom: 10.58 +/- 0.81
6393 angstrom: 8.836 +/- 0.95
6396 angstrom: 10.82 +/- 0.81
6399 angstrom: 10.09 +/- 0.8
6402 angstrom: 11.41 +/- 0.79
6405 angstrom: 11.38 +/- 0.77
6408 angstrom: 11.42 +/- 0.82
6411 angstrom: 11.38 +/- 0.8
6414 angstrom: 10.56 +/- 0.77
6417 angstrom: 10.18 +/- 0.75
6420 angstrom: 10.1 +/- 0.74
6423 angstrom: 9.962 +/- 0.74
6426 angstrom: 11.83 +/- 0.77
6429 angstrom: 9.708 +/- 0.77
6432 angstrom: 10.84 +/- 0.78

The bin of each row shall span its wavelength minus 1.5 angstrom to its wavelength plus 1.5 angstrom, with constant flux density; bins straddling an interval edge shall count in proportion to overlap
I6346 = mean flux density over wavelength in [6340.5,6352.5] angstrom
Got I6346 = 10.5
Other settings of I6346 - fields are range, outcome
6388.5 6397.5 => 10.1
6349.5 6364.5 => 10.6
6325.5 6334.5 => 10.3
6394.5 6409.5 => 11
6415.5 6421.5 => 10.1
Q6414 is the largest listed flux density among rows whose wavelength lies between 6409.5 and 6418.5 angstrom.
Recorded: 11.38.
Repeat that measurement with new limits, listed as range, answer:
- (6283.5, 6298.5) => 11.47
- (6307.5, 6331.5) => 11.07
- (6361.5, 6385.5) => 11.84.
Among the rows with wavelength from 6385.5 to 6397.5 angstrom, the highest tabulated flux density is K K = 10.82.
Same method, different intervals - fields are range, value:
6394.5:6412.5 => 11.42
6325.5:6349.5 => 11.55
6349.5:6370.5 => 11.75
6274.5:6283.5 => 12.33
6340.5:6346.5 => 9.777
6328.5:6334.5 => 10.45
